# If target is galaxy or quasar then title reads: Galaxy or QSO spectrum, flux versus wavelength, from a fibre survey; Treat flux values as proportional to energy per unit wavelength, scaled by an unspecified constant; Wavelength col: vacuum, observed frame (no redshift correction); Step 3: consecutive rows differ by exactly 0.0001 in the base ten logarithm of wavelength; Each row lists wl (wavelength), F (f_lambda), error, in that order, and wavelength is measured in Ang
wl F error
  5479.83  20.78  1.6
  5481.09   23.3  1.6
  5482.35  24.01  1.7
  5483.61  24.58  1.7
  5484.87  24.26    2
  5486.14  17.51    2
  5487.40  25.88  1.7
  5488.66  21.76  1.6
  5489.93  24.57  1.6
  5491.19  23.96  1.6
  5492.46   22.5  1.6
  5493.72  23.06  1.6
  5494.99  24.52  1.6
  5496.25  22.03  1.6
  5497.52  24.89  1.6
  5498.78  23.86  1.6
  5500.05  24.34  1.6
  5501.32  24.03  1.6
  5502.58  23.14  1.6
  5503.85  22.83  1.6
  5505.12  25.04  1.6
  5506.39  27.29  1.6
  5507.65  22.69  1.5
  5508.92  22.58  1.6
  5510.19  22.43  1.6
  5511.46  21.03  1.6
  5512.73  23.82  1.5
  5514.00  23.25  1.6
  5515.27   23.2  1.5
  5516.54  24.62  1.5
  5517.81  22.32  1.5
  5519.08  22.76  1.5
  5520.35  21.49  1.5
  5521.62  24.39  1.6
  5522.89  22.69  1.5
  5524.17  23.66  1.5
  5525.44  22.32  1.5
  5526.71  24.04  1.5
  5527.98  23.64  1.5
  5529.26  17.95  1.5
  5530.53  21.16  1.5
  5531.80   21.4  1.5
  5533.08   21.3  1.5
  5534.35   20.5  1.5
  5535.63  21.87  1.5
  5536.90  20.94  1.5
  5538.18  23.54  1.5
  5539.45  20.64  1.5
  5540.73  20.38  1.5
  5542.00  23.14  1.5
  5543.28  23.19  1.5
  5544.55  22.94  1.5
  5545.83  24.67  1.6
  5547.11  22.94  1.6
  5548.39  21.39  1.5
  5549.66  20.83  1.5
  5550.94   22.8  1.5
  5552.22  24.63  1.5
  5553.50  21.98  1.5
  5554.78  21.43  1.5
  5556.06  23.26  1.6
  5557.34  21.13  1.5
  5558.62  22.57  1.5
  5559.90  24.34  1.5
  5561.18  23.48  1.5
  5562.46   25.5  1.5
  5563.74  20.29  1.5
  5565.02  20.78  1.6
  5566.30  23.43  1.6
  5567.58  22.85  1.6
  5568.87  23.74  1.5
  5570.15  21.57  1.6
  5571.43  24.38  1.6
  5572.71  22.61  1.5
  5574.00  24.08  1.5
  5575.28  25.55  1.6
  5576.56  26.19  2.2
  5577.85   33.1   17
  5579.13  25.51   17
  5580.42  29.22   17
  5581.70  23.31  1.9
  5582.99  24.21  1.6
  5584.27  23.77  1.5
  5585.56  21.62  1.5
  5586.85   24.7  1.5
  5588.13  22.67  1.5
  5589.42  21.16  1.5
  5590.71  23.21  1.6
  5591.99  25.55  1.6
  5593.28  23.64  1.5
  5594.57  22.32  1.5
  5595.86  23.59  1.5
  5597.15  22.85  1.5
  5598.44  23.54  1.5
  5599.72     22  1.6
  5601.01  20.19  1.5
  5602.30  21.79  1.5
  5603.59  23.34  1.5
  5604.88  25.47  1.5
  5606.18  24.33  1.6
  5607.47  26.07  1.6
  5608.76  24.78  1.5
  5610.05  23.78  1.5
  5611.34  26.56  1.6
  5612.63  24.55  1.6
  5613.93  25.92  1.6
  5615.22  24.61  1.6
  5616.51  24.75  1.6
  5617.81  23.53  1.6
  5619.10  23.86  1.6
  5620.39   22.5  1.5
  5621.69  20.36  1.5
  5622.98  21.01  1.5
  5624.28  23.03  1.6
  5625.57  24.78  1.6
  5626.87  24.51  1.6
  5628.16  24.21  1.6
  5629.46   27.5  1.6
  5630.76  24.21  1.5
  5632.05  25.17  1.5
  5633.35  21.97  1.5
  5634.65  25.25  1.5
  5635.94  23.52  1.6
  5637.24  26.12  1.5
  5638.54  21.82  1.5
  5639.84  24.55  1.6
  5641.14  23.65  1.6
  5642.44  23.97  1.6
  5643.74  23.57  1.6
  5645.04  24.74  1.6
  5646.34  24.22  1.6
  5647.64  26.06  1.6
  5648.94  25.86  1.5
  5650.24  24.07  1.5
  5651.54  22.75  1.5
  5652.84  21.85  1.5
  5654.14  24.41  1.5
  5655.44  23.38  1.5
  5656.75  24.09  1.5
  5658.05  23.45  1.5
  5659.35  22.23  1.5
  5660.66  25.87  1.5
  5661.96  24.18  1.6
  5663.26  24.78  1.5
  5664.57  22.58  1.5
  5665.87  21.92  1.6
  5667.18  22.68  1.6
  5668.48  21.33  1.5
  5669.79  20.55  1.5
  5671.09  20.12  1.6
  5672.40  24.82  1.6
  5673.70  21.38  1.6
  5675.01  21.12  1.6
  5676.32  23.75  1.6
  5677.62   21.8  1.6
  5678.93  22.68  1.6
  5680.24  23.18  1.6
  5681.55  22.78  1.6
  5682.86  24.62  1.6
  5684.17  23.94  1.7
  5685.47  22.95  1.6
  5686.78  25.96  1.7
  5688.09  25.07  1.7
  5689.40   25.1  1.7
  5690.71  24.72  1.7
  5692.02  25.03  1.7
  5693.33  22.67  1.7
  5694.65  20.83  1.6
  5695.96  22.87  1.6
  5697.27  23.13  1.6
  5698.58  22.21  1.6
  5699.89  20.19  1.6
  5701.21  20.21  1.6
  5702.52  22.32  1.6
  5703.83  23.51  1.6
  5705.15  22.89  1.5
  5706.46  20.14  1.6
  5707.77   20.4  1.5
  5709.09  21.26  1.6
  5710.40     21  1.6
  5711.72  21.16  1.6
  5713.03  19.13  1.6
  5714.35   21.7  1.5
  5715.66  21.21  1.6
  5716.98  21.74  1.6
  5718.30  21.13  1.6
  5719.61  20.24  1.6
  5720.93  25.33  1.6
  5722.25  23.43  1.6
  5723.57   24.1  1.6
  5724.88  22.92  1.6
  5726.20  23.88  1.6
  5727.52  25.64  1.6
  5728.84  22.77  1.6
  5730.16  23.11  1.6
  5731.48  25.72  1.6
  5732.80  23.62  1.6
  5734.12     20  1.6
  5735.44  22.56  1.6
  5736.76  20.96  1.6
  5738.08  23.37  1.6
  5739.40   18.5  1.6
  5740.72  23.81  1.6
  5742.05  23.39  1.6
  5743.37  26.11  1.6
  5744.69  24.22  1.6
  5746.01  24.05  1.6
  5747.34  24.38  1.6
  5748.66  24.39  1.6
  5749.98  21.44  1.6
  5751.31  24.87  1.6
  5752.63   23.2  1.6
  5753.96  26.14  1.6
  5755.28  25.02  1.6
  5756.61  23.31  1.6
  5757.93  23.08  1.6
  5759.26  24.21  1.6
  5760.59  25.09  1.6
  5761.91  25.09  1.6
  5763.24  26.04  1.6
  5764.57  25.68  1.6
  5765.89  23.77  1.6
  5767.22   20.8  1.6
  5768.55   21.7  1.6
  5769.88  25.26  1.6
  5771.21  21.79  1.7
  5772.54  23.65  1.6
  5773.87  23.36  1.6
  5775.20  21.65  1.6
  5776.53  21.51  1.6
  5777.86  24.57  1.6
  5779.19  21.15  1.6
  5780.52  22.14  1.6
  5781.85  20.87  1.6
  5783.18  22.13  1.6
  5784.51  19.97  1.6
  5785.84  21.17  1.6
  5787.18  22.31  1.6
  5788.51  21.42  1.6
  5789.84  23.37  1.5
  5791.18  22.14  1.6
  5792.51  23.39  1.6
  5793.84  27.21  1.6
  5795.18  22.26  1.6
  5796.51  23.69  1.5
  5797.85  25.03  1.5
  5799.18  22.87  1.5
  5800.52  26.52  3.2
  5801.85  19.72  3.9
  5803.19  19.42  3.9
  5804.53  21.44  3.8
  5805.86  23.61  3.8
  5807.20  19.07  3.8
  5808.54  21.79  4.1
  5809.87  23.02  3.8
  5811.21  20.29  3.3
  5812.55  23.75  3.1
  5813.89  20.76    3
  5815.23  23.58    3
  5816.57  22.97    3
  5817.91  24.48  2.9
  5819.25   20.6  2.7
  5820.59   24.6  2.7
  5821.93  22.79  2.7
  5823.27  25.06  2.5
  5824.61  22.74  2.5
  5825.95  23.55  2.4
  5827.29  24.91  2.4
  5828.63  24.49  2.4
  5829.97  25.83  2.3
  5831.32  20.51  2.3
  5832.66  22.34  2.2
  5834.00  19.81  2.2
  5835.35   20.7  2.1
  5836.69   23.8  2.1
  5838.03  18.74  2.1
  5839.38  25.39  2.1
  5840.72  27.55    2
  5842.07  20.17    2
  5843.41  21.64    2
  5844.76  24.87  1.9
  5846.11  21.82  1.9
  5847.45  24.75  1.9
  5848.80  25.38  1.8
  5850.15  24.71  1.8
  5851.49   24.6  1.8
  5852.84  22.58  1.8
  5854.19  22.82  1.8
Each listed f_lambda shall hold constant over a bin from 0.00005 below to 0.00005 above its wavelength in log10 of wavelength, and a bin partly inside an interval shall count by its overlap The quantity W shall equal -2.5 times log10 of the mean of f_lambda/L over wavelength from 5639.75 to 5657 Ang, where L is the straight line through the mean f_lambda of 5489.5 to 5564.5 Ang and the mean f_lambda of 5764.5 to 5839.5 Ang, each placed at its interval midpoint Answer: -0.06 mag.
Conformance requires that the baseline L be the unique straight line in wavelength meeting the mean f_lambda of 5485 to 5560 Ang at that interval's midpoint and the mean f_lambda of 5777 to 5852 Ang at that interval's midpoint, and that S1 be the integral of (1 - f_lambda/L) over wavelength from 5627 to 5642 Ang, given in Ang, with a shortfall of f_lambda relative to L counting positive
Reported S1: -1.0 Ang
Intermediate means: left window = 22.8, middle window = 24.4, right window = 22.8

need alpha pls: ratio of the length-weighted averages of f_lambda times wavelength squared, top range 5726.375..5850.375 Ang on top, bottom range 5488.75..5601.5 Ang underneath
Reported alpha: 1.1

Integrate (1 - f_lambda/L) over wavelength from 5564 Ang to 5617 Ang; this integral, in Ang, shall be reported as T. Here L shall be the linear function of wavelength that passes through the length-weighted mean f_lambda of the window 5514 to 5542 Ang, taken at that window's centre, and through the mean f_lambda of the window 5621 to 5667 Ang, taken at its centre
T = -2.2 Ang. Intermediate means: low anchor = 22.2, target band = 24.1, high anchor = 23.9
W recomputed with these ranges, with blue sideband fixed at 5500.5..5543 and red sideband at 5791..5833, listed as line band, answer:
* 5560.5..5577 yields -0.03 mag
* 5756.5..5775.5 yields -0.04 mag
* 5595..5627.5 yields -0.04 mag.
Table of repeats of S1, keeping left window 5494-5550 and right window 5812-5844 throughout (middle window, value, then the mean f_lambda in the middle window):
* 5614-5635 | -0.9 Ang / 23.9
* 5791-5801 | -0.5 Ang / 24.2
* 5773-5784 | 0.4 Ang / 22.2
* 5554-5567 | 0.1 Ang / 22.6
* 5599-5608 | -0.2 Ang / 23.3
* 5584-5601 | -0.1 Ang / 23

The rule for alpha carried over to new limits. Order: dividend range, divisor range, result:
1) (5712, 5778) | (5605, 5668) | 1.00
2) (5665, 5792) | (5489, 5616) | 1.04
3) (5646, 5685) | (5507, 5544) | 1.09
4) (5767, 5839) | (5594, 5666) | 1.00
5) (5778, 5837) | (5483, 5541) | 1.10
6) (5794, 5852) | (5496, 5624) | 1.08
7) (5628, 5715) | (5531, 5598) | 1.04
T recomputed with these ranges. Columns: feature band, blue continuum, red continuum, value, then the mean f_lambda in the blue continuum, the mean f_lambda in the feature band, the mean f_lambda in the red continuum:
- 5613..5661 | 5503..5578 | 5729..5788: -2.0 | 22.9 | 24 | 23.2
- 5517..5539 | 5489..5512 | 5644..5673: 1.3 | 23.6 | 22.1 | 23.5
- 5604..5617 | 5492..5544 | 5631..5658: -0.7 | 22.8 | 25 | 24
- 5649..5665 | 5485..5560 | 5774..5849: -0.7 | 22.8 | 23.7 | 22.7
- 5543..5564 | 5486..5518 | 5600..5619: 0.9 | 23.5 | 22.8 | 24.2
